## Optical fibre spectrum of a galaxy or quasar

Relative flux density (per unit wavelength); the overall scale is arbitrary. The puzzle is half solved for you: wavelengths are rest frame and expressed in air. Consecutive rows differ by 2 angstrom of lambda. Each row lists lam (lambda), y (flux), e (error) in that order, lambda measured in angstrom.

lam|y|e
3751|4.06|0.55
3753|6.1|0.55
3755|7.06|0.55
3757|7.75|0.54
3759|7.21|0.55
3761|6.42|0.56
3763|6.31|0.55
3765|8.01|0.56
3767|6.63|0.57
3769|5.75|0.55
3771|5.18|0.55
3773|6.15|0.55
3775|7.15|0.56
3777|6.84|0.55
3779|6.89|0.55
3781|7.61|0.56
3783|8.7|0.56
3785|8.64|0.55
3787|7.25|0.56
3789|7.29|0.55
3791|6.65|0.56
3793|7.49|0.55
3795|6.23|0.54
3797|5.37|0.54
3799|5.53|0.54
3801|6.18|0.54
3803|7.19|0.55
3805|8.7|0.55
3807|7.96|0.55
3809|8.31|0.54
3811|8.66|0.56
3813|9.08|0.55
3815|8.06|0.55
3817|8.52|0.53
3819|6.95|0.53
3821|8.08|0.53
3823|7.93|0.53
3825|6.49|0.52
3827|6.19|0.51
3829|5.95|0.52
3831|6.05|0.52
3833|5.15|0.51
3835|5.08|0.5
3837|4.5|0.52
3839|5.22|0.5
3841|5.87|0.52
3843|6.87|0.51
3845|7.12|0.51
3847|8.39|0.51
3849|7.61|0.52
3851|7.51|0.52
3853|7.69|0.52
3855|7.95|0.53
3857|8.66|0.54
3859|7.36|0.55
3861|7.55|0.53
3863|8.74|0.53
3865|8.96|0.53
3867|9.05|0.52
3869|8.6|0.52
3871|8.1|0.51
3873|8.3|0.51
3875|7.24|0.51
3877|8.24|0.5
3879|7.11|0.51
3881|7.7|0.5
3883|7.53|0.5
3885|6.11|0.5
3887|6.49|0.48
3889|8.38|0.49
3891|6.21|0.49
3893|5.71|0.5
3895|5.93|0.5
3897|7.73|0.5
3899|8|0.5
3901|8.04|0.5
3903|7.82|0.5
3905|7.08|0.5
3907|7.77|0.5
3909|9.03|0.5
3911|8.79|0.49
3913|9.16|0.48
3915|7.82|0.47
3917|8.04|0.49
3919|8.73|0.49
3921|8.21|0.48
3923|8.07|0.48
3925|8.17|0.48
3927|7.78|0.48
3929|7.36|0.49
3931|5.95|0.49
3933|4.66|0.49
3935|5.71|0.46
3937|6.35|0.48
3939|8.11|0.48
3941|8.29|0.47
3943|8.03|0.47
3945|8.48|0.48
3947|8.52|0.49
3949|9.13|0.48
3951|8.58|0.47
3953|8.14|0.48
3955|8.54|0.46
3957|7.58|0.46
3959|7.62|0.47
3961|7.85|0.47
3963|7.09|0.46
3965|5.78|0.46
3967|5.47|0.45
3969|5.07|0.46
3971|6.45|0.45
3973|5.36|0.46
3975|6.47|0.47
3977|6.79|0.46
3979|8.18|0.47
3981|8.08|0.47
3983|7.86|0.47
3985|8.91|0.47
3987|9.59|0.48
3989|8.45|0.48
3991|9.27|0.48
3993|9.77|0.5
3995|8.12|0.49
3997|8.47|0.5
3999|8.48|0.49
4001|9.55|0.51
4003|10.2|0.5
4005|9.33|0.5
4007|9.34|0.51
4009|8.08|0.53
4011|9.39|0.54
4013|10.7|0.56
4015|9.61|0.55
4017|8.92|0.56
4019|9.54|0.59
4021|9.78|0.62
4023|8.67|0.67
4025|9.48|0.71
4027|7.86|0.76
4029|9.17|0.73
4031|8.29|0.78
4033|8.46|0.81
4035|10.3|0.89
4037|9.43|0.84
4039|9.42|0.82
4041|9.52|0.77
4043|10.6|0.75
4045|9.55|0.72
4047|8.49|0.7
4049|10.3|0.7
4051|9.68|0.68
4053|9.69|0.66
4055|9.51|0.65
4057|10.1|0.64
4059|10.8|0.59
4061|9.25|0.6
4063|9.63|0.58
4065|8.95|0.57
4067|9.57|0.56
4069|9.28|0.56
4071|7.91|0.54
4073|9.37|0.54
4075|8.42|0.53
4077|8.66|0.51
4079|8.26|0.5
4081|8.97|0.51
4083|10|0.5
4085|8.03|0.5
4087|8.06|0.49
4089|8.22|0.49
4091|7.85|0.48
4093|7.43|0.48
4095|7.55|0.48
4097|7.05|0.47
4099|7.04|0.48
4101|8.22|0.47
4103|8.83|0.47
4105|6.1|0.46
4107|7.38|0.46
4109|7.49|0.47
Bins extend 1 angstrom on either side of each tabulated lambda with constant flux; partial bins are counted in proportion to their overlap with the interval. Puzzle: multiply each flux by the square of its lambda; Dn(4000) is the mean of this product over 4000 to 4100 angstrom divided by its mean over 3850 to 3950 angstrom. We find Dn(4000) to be 1.27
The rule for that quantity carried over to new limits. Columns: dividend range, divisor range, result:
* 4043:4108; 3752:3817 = 1.41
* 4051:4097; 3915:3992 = 1.25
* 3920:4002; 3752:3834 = 1.18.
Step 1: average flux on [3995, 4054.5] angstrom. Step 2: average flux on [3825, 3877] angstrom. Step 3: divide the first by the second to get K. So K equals 1.29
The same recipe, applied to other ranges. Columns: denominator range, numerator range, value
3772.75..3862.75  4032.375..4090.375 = 1.29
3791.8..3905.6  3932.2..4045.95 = 1.15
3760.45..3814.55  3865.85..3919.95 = 1.08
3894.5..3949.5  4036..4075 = 1.23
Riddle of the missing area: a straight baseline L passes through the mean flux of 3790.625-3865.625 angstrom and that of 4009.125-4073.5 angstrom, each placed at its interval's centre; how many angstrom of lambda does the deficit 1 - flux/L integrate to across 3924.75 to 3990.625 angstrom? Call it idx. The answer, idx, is 8.5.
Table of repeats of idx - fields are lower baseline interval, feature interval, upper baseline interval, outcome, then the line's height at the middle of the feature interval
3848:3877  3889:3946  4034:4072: 6.5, 8.53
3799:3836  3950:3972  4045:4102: 2.7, 8.1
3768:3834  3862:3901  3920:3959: -0.9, 7.43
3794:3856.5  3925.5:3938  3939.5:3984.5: 1.7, 7.35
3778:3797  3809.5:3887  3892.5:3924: 2.5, 7.61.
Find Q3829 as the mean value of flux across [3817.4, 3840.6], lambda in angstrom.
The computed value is 6.2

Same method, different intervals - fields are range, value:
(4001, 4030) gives 9.3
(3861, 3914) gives 7.76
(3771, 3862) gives 7.1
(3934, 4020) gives 8.12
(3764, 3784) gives 6.89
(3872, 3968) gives 7.55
